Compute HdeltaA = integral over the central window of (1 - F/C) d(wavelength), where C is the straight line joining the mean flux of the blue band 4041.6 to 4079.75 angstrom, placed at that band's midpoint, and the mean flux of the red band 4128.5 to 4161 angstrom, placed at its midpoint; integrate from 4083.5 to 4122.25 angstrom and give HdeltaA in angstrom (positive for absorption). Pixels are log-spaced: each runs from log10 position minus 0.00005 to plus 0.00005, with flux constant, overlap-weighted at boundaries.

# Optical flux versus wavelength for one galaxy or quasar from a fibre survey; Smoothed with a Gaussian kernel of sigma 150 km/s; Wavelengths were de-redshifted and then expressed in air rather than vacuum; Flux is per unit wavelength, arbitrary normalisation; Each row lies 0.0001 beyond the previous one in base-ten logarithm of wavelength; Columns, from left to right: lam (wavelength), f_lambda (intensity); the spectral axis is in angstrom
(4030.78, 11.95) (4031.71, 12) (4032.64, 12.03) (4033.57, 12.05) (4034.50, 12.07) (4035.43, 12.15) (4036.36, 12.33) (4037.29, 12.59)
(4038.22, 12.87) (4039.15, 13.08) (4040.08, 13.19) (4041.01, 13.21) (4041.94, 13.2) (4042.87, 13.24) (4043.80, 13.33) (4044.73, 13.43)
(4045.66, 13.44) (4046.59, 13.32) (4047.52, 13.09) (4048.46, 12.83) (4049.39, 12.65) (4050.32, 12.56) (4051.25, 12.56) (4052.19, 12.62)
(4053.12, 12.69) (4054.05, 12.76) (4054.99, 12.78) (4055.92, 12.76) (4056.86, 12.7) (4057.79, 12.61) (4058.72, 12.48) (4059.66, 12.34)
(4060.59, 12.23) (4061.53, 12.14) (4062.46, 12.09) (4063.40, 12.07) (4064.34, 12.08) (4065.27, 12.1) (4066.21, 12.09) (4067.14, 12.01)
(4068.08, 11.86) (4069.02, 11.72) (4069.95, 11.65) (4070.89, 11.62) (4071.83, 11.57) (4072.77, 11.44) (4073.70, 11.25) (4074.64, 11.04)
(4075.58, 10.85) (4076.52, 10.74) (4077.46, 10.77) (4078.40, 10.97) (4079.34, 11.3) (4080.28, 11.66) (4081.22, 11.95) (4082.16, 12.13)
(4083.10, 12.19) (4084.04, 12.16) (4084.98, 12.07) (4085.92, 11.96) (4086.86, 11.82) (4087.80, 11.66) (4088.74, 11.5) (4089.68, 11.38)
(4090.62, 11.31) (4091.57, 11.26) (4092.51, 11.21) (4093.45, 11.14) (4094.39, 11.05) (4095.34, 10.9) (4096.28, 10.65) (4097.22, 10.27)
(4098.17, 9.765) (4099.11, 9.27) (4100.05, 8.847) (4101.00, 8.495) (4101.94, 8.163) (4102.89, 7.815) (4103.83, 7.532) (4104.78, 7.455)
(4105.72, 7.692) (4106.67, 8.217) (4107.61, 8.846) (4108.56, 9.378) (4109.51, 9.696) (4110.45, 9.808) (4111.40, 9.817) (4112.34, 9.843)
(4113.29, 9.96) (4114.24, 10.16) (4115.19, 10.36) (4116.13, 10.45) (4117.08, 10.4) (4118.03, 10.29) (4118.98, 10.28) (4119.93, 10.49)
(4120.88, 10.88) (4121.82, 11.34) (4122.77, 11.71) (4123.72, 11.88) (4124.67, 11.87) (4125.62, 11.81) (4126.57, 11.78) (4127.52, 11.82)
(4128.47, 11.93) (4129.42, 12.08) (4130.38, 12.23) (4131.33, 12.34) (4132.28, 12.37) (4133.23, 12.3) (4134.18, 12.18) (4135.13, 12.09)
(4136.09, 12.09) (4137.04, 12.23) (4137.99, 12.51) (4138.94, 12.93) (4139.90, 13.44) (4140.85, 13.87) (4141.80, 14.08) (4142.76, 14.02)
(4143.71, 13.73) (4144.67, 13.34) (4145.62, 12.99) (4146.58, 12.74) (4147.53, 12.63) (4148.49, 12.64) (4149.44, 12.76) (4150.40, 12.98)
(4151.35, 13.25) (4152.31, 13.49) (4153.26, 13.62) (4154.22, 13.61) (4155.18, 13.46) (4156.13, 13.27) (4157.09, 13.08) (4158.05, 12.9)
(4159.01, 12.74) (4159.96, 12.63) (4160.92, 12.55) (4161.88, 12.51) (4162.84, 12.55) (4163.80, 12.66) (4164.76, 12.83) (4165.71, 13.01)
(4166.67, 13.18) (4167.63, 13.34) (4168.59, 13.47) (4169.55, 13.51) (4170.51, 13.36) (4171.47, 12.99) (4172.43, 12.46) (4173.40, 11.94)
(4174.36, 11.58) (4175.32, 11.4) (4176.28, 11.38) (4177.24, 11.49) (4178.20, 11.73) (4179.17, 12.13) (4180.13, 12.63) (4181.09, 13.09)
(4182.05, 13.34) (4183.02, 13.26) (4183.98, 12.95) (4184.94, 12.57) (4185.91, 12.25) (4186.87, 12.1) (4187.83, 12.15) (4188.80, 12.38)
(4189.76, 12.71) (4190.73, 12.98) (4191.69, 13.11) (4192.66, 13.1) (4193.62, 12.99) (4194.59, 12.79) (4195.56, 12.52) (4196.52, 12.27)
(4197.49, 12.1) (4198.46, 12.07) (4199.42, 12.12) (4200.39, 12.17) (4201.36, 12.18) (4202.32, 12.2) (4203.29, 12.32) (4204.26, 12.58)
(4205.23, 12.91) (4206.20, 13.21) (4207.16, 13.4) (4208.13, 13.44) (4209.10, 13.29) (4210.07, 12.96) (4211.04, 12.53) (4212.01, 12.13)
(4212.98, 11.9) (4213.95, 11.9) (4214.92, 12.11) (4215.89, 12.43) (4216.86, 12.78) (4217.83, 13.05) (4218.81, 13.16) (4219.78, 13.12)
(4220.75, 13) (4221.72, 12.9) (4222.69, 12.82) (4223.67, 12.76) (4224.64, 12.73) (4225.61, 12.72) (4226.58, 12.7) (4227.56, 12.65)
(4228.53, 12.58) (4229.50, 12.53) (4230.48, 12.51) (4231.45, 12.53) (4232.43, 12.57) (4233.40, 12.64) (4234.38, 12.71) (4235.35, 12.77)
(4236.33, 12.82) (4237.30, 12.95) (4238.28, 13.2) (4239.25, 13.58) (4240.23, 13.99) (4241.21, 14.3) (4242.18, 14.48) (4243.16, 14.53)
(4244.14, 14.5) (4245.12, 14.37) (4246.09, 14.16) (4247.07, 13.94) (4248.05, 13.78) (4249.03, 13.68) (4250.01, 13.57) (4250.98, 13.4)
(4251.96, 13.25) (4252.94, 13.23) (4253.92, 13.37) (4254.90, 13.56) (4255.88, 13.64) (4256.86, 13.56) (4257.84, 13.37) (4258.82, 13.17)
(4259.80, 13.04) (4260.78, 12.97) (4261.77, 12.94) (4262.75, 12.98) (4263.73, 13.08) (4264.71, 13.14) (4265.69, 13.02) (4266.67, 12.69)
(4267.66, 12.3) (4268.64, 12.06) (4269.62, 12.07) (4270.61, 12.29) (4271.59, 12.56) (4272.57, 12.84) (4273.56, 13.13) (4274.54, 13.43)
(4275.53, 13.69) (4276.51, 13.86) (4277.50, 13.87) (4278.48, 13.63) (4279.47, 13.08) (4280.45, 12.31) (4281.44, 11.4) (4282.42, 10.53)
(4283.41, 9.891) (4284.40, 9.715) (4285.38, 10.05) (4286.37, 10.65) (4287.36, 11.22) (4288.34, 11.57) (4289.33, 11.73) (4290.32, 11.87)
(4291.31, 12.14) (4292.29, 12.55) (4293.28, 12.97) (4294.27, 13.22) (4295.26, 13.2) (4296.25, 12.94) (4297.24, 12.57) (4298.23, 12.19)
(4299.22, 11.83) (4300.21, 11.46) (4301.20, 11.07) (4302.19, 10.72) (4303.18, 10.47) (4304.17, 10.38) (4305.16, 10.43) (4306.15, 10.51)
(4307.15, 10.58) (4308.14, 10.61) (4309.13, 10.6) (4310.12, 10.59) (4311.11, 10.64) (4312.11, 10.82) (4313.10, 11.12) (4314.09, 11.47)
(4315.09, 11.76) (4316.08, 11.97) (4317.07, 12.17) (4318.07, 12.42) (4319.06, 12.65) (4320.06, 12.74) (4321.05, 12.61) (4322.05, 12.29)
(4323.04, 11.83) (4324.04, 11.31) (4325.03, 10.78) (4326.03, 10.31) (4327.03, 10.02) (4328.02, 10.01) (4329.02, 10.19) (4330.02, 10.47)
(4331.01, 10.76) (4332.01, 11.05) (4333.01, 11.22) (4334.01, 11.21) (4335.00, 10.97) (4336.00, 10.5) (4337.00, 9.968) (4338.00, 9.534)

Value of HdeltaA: 7.47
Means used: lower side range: 12.2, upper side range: 12.9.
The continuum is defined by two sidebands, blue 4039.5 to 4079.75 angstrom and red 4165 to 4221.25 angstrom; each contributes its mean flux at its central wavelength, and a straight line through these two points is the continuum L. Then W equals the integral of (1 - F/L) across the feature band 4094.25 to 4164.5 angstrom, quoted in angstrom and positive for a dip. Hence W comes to 5.54 angstrom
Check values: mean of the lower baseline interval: 12.3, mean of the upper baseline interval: 12.6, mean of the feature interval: 11.5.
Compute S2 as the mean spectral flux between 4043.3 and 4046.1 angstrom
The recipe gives 13.4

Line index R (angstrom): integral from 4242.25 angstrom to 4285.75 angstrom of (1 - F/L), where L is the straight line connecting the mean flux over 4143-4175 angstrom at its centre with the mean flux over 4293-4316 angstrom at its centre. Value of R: -4.16 angstrom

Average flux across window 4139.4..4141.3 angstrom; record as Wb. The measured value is 13.6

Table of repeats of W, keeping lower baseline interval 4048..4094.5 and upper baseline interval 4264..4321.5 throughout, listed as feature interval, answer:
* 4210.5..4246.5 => -3.3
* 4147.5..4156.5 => -1.0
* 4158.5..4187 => -1.7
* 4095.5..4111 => 3.9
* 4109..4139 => 1.5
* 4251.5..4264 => -1.4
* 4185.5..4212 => -1.6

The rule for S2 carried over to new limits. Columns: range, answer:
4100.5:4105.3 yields 7.89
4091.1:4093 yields 11.3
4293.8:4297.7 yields 13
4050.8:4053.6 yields 12.6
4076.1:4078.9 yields 10.8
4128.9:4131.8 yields 12.2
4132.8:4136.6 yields 12.2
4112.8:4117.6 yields 10.3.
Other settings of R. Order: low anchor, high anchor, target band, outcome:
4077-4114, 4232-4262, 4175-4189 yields -0.24 angstrom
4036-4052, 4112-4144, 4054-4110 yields 6.62 angstrom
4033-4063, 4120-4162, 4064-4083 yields 1.72 angstrom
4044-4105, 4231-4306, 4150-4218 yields -2.89 angstrom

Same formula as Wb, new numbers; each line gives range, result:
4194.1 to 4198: 12.4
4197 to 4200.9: 12.1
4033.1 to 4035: 12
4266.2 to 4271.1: 12.3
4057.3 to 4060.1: 12.5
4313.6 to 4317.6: 11.8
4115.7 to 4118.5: 10.4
